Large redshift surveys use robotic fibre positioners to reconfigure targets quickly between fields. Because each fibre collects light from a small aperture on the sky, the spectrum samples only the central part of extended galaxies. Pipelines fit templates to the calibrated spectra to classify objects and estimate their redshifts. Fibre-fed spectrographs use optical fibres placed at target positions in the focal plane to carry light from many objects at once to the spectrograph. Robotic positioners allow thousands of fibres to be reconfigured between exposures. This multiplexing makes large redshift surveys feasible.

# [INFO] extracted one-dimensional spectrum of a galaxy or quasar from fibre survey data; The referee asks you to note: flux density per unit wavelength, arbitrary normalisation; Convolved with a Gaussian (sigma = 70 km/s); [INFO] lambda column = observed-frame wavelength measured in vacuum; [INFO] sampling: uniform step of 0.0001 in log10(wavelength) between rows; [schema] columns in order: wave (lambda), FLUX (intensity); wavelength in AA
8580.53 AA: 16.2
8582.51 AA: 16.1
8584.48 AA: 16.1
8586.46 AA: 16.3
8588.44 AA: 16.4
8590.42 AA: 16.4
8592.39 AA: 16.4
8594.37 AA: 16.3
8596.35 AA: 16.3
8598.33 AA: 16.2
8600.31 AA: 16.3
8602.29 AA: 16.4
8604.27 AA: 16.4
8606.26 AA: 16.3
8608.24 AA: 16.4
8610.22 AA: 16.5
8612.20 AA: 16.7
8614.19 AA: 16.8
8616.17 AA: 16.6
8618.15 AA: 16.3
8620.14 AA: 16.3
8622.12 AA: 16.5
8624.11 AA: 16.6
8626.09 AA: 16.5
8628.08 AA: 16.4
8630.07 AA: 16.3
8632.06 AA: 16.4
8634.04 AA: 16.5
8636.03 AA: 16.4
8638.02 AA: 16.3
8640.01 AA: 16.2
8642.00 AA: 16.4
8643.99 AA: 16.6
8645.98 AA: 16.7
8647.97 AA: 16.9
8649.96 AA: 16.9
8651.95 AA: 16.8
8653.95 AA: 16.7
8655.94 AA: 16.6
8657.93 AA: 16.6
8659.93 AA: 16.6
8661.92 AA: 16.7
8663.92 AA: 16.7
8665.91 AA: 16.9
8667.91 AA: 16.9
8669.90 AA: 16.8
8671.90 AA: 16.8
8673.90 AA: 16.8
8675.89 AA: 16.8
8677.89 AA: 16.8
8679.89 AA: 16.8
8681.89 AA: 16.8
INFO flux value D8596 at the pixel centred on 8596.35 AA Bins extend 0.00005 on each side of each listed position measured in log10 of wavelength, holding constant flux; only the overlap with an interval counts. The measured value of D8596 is 16.3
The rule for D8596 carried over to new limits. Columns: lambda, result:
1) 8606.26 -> 16.3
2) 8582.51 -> 16.1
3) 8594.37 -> 16.3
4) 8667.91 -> 16.9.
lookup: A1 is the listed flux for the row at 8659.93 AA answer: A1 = 16.6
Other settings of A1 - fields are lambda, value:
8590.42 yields 16.4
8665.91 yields 16.9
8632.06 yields 16.4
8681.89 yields 16.8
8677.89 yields 16.8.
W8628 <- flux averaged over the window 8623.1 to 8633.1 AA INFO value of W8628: 16.4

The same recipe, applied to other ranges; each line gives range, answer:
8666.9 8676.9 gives 16.8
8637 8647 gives 16.4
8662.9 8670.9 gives 16.8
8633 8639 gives 16.4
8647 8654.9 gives 16.8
